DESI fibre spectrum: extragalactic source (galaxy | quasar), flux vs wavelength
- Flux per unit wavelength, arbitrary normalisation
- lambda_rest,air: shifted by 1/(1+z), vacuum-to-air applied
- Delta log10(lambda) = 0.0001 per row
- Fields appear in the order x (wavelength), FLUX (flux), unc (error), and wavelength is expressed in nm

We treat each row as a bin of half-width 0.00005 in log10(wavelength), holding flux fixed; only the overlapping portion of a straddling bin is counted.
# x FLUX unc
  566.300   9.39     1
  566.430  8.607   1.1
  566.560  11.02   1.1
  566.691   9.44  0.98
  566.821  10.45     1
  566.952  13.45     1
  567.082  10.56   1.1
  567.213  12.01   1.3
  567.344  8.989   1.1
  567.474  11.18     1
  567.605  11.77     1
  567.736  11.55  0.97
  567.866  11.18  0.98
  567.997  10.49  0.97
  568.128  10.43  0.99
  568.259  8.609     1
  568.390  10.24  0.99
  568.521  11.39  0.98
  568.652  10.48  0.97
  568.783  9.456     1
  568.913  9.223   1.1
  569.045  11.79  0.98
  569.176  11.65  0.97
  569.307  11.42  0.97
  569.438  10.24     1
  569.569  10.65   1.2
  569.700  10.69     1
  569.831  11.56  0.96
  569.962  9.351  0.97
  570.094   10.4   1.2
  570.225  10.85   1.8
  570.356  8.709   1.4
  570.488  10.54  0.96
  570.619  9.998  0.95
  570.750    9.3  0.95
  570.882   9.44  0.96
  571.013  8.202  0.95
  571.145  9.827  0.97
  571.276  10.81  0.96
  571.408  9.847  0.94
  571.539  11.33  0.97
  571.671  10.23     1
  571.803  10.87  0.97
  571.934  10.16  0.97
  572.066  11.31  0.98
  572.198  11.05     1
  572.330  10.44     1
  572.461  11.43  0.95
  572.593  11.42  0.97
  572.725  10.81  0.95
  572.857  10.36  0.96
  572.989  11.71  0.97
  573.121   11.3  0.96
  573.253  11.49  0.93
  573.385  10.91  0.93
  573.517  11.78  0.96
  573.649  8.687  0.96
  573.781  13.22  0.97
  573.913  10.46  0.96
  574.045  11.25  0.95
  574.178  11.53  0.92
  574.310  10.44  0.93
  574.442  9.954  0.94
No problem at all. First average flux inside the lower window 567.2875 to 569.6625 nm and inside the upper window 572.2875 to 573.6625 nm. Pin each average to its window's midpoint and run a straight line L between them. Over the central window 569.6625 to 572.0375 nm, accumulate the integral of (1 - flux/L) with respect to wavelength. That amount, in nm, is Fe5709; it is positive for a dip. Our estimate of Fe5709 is 0.15 nm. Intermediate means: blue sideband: 10.6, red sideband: 11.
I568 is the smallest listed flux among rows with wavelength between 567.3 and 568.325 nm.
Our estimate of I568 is 8.609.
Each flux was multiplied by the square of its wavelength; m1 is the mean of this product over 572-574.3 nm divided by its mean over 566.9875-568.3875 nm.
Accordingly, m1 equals 1.1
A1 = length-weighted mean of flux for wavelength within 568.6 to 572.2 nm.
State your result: 10.3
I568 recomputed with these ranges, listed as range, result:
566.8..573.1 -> 8.202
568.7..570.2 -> 9.223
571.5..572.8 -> 10.16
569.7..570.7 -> 8.709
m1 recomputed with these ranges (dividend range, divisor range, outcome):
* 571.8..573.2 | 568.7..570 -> 1.05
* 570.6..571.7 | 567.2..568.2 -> 0.92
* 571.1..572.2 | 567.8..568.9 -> 1.05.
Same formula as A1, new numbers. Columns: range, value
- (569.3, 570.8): 10.3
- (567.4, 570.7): 10.5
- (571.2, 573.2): 10.9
